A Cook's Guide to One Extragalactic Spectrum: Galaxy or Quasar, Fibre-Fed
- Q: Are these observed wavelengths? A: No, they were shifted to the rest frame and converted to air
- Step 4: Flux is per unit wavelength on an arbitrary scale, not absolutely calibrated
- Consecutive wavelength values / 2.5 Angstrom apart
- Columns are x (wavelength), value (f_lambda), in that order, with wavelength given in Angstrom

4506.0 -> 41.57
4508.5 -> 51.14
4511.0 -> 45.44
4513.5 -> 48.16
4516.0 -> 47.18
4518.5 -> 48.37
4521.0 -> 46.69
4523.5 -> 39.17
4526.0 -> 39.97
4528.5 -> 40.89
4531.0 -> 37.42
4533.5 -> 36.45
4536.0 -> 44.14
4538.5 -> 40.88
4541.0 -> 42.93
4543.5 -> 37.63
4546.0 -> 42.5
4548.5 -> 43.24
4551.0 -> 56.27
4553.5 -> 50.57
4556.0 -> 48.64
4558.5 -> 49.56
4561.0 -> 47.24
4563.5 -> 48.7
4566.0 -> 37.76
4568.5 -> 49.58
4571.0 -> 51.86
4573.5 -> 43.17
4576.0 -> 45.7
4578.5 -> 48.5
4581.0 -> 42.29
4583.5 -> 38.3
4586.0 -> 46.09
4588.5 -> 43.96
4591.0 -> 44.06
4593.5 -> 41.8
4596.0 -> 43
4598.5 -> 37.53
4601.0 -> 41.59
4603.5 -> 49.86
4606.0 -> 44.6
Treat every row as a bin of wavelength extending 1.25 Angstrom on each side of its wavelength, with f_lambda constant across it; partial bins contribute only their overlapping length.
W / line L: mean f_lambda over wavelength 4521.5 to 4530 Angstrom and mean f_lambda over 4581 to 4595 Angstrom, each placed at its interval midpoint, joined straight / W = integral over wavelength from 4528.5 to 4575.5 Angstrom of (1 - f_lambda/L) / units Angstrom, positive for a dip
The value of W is -3.76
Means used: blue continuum 40.5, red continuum 42.8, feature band 44.8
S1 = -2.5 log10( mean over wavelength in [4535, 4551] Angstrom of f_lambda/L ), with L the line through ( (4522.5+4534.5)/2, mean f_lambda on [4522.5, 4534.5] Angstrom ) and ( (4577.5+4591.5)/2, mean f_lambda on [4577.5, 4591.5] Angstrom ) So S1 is -0.07 mag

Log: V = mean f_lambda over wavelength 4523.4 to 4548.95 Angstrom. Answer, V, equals 40.4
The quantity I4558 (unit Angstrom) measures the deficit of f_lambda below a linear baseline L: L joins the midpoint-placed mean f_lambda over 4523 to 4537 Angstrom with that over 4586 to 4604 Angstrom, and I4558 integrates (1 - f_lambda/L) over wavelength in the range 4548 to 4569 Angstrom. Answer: -3.6 Angstrom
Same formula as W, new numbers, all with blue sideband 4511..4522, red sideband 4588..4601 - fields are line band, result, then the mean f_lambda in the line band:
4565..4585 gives -0.68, 44.7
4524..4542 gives 2.30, 40.3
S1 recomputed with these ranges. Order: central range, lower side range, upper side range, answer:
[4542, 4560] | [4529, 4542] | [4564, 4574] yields -0.09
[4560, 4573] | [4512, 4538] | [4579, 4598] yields -0.10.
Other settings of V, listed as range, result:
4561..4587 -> 45.3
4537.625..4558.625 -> 45.7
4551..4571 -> 48.3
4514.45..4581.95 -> 44.7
